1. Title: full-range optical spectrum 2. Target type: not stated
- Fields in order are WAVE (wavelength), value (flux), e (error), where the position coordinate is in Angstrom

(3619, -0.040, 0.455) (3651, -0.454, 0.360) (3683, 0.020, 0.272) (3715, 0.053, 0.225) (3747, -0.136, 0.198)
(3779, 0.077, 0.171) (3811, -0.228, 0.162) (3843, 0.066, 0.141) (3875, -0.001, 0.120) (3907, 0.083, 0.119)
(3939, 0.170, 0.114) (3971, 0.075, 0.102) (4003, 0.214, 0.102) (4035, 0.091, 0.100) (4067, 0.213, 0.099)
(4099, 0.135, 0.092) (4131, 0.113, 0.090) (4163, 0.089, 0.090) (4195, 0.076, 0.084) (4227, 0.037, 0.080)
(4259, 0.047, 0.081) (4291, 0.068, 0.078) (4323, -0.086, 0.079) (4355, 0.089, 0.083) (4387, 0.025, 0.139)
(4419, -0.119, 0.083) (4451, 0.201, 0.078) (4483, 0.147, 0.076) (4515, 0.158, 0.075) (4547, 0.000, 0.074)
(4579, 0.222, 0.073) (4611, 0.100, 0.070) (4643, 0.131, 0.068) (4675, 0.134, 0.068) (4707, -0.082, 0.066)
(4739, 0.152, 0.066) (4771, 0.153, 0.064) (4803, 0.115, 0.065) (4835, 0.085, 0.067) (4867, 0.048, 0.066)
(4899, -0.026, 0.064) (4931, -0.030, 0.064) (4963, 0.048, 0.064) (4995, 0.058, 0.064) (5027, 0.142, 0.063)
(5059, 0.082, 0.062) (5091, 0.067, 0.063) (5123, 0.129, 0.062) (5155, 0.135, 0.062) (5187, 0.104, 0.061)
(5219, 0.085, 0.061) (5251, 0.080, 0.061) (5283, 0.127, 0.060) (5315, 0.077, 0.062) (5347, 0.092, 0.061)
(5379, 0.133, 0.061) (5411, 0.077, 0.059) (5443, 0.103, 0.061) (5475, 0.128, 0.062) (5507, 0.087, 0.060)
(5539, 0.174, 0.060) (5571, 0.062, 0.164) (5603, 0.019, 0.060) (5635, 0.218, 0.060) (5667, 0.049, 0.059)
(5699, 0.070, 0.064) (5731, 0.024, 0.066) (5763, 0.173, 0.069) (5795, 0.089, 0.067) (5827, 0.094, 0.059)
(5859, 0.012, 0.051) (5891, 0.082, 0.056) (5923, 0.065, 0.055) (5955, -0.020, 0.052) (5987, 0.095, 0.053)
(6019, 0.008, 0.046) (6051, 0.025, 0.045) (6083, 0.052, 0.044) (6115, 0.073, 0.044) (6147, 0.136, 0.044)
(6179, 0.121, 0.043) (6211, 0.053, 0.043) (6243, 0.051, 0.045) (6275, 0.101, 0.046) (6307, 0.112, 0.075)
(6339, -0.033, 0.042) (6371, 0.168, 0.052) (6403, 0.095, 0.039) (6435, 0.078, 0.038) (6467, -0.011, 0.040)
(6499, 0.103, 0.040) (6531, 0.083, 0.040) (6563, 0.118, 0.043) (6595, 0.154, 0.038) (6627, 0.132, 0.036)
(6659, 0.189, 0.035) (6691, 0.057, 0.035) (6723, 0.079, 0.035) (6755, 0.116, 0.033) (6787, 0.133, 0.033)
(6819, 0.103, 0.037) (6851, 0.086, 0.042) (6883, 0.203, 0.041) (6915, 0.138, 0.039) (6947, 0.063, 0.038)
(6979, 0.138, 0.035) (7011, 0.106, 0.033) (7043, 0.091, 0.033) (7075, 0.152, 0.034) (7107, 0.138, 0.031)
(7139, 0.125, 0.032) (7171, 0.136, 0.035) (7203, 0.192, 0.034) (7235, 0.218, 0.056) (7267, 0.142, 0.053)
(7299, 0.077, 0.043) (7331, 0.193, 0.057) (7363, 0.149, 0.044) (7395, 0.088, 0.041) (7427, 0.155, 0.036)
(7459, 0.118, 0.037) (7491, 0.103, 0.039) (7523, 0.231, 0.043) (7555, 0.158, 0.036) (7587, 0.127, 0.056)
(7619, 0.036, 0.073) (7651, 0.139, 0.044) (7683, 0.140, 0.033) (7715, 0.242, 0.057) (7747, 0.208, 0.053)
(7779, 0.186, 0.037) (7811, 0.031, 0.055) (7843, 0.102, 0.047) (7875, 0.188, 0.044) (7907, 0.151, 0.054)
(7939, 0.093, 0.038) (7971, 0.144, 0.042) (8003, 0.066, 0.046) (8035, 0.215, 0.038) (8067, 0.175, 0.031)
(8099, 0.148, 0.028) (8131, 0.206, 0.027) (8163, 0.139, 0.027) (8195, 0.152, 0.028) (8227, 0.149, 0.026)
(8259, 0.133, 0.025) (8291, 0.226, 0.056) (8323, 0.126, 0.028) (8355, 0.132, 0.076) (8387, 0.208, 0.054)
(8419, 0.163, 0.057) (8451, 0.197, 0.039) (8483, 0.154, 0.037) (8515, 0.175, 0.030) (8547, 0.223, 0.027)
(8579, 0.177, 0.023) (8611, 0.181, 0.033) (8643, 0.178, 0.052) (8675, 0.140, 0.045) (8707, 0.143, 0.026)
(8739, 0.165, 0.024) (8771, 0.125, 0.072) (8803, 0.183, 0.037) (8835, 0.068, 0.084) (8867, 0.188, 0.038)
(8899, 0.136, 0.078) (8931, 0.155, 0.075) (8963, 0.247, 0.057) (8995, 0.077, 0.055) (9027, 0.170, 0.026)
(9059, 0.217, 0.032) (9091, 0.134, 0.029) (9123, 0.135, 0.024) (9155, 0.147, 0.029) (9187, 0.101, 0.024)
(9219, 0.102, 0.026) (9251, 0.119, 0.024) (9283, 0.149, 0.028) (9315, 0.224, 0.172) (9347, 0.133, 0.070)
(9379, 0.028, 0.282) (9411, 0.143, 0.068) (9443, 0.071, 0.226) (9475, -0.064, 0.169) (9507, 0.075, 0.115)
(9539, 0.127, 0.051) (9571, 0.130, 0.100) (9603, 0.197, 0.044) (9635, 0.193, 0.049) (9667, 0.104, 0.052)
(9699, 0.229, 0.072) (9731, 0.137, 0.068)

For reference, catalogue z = 0.938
